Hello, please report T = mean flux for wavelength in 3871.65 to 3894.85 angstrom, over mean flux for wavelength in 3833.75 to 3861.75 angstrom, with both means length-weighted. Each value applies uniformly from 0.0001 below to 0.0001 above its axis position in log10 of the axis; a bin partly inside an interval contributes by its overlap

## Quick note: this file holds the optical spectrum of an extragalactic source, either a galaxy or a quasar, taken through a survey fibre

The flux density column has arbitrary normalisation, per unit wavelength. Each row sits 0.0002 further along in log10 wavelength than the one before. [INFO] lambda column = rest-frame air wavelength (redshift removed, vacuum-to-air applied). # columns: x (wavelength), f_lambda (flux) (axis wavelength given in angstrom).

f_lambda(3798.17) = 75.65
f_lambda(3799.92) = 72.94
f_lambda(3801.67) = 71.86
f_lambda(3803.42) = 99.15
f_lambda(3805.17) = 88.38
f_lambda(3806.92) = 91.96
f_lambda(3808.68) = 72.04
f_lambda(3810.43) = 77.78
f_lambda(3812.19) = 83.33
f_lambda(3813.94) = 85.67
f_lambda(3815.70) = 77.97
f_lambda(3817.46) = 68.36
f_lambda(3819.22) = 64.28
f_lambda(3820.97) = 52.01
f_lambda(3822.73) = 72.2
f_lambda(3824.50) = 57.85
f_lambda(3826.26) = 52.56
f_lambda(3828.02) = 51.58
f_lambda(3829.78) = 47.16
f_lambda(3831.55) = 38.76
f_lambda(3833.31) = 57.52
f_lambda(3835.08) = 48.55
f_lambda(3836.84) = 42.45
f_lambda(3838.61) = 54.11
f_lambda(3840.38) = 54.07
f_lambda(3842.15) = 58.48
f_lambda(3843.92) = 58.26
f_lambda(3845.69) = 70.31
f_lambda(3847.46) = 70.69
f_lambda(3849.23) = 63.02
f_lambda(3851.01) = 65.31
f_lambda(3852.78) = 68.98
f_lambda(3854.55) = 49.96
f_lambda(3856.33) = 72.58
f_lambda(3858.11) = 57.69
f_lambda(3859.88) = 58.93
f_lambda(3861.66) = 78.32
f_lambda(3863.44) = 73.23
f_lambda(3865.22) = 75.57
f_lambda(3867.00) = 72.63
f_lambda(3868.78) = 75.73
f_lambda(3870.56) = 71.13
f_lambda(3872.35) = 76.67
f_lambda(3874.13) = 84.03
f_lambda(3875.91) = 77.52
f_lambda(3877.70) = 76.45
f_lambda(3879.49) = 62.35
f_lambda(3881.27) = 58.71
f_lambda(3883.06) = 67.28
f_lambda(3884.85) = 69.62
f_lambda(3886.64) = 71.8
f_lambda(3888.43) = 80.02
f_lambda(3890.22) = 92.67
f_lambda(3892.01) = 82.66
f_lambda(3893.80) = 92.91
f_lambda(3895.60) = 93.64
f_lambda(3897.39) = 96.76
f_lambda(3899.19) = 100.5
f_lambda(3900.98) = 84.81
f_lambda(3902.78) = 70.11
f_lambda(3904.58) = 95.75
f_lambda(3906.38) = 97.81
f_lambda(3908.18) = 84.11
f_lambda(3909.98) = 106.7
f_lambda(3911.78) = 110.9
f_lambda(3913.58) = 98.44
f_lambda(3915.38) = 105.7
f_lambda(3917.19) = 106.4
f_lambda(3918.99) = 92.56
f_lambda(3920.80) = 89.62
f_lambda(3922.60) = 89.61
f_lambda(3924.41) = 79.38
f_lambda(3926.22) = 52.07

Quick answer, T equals 1.3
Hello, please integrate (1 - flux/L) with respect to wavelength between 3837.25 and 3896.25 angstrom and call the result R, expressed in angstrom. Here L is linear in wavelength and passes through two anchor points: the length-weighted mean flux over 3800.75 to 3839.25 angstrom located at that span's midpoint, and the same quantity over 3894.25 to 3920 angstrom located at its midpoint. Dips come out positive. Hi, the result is 8.5 angstrom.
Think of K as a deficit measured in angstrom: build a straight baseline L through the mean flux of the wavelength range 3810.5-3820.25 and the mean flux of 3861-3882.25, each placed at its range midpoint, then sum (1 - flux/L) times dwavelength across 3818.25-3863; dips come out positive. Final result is 9.50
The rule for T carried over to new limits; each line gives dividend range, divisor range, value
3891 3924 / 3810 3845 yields 1.57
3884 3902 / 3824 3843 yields 1.69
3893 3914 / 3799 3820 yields 1.19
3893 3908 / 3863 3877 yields 1.20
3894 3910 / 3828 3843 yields 1.82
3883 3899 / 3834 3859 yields 1.42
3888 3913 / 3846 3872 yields 1.35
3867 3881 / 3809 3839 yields 1.21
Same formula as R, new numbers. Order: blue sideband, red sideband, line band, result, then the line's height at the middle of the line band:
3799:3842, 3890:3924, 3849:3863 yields 2.3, 77.4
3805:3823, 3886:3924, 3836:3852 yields 4.2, 81.1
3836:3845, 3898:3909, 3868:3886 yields 0.5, 74.2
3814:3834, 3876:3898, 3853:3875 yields 0.3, 71.5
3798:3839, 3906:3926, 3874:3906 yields 2.3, 87.4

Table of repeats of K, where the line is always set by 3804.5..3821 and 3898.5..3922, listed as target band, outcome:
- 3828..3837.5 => 3.9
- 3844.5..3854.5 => 2.2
